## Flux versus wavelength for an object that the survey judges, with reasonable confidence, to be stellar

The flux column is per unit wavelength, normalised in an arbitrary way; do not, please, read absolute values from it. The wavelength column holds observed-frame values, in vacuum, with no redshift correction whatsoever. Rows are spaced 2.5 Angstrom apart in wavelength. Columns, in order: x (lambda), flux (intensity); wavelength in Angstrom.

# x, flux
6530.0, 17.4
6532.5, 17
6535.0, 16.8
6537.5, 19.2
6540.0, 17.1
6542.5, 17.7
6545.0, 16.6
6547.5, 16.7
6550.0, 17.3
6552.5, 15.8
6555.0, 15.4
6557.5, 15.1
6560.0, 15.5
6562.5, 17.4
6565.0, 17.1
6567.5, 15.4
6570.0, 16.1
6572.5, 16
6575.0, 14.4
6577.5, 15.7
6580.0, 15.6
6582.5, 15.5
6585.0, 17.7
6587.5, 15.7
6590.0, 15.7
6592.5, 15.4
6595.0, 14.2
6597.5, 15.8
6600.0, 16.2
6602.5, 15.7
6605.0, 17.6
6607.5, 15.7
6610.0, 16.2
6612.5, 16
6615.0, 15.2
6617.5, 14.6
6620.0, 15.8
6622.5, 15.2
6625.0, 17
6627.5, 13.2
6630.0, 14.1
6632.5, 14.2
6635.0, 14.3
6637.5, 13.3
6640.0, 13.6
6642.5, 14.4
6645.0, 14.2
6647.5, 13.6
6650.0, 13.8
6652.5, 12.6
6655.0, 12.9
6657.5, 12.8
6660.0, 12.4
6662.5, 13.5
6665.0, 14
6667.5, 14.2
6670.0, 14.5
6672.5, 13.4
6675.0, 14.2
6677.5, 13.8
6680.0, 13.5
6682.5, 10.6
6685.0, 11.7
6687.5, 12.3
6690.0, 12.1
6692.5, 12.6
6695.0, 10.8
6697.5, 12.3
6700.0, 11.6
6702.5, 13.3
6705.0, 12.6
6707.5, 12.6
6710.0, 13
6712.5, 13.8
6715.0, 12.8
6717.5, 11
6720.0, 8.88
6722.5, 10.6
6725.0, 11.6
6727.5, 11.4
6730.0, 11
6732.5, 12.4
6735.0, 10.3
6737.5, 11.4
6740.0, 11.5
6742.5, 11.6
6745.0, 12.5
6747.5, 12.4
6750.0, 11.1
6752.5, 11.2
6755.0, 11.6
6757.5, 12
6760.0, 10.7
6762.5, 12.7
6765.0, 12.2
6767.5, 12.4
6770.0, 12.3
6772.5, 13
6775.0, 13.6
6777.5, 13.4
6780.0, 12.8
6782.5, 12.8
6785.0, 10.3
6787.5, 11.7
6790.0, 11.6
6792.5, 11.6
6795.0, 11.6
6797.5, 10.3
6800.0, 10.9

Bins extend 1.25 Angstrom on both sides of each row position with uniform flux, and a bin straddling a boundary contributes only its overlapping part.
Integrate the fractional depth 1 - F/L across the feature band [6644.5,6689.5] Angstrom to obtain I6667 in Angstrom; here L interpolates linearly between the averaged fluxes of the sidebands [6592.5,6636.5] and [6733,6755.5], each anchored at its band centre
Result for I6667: 2.0 Angstrom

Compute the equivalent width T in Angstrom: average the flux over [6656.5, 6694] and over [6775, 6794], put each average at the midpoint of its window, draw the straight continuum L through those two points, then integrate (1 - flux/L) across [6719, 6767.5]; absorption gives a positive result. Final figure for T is 3.9 Angstrom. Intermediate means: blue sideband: 13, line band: 11.5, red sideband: 12.1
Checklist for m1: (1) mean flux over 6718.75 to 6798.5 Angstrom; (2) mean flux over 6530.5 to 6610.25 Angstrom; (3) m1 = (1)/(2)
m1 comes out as 0.7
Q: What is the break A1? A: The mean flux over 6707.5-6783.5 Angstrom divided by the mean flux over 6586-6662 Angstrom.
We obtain 0.81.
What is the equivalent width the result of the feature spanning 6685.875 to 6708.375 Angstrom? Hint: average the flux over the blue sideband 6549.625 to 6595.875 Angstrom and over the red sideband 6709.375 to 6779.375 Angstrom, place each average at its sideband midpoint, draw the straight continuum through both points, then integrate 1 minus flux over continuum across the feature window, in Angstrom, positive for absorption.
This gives 1.3 Angstrom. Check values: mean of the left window 15.8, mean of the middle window 12.2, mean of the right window 11.9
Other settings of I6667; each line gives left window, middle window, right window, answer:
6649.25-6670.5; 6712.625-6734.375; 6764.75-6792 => 2.55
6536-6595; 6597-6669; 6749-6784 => 1.79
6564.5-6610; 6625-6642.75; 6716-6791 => 0.77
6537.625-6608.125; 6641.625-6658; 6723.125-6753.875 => 0.59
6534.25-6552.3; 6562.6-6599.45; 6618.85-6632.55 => 0.96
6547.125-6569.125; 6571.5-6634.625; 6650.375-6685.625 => -2.42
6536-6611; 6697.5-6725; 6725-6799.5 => 2.12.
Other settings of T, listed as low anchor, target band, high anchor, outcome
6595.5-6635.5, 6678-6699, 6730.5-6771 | 2.18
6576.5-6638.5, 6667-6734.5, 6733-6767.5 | 3.71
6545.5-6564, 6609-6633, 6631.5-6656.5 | -1.40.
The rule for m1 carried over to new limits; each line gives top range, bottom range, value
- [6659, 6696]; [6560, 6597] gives 0.82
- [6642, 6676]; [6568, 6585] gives 0.87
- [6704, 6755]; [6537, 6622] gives 0.73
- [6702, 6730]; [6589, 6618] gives 0.76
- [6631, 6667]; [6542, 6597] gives 0.85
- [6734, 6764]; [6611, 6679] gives 0.82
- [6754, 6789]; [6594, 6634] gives 0.79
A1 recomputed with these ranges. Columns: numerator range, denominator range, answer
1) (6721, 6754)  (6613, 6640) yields 0.78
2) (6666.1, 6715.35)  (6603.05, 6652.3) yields 0.86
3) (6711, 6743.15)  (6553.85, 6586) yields 0.72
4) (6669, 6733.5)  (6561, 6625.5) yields 0.77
